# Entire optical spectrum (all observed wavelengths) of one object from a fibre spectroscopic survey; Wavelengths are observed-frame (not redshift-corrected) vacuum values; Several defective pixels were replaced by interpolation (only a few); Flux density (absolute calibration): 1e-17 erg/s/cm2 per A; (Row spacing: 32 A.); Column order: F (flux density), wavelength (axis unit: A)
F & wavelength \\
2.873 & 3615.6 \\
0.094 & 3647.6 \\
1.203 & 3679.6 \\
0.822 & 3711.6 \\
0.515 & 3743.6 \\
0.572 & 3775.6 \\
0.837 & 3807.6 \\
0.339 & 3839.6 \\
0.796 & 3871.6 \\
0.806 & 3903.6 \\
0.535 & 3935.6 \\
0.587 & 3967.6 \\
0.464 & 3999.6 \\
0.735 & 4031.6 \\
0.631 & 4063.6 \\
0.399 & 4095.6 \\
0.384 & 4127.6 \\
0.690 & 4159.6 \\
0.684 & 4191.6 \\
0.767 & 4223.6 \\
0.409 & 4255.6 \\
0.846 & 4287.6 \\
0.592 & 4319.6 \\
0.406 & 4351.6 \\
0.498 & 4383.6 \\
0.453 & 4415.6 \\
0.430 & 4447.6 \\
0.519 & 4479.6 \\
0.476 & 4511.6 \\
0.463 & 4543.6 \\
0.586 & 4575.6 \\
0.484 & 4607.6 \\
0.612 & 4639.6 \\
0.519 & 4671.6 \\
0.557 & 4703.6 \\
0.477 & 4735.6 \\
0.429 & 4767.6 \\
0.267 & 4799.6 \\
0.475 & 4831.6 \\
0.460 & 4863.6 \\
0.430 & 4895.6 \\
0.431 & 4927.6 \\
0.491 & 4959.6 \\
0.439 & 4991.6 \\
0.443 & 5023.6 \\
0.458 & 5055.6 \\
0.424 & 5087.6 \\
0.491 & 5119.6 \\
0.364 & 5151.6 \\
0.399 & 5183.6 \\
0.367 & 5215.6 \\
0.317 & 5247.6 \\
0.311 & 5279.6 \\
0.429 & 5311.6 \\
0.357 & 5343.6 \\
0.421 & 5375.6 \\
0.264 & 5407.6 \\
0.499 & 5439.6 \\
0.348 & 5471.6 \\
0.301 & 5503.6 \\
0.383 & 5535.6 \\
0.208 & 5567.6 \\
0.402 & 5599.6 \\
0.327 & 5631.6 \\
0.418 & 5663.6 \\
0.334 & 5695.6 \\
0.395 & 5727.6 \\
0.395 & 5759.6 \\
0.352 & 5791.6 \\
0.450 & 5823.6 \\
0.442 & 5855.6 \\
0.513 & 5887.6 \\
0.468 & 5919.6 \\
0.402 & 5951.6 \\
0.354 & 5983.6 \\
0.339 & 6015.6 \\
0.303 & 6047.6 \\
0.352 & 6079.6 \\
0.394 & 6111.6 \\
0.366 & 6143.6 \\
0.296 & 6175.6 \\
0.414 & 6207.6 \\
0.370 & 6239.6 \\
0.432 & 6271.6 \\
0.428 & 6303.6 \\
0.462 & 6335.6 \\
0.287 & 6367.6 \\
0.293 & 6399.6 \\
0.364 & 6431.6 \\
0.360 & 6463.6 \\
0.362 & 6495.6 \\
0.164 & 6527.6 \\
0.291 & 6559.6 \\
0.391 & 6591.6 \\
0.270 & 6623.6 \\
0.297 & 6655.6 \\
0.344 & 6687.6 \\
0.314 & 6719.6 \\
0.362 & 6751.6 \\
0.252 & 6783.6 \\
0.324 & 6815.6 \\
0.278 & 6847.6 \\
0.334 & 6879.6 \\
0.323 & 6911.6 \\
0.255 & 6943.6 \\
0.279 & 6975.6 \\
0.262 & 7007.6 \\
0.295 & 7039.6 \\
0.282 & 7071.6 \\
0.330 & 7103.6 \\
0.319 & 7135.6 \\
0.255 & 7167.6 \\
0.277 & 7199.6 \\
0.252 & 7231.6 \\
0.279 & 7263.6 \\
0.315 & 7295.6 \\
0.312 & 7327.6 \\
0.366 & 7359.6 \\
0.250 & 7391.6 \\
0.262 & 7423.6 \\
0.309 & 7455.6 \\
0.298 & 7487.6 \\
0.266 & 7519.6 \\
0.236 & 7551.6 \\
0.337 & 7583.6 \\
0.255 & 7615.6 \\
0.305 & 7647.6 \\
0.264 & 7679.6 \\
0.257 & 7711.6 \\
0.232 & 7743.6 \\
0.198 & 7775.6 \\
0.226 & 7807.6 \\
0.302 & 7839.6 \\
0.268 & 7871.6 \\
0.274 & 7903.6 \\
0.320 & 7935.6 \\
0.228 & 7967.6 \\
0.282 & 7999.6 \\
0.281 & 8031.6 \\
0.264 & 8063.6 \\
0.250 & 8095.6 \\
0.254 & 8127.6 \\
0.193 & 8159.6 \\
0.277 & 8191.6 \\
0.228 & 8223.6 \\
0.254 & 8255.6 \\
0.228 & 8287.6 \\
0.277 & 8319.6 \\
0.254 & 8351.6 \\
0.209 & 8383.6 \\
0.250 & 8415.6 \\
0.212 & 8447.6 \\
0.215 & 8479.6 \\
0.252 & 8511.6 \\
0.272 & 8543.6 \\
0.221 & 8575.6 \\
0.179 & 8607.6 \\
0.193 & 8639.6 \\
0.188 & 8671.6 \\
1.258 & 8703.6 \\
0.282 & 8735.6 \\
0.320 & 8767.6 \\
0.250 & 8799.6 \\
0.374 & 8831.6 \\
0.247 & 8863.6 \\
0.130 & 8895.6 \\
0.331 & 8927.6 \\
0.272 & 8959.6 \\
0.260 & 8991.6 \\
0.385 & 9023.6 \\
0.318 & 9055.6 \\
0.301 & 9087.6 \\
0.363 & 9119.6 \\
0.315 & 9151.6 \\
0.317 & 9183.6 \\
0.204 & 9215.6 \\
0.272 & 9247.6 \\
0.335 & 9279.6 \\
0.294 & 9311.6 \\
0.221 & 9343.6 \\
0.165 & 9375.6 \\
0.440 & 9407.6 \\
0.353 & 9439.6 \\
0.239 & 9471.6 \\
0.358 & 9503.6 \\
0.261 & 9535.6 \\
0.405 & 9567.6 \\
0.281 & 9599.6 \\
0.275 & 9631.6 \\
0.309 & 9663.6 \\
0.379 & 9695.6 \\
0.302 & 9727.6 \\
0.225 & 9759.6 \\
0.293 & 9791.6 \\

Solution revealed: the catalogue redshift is 1.33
